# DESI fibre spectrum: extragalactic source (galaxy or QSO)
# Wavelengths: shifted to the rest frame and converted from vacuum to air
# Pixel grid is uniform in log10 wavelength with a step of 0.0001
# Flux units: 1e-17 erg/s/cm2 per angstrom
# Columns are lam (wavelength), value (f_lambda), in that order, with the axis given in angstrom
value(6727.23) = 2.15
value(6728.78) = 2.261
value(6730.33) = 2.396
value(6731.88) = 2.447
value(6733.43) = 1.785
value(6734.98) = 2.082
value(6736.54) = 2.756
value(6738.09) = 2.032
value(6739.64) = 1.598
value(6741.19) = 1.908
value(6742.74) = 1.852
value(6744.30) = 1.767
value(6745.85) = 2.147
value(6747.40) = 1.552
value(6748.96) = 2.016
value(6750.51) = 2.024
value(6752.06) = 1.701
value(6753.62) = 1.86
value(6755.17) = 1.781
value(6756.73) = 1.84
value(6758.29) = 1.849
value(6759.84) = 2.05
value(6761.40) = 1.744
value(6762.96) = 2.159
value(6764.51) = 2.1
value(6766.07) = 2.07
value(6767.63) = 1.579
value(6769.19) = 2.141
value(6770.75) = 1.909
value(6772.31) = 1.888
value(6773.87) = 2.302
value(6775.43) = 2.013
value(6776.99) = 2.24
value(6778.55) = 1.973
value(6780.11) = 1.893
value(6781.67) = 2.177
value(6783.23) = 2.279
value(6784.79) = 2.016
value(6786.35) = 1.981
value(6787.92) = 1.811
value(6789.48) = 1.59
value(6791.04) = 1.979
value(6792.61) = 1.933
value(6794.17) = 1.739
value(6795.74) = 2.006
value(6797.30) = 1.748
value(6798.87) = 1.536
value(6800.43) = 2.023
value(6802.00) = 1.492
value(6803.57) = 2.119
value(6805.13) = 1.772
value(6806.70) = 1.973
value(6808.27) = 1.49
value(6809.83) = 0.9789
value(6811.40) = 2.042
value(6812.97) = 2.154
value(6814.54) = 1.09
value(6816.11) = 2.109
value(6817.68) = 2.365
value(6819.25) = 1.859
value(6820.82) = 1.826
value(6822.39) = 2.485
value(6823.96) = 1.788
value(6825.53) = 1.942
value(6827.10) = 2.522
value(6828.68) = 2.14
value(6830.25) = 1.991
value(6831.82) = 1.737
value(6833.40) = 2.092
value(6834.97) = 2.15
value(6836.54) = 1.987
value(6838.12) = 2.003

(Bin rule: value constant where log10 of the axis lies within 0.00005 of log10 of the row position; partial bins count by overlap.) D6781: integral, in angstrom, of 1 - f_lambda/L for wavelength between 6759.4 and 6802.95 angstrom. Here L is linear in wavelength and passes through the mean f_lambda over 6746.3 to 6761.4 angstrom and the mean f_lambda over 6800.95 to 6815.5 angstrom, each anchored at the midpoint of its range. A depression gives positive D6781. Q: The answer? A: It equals -4.2 angstrom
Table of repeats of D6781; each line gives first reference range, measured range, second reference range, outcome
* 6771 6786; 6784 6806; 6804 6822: 1.2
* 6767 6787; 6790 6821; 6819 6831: 3.8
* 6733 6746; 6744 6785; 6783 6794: -0.4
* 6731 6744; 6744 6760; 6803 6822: 1.1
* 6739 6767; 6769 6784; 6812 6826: -1.3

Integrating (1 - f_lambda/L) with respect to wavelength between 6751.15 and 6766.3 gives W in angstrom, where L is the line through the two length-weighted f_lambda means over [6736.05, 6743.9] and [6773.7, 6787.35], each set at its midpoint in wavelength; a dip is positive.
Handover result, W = 0.9 angstrom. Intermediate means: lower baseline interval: 1.99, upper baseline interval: 2.08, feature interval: 1.91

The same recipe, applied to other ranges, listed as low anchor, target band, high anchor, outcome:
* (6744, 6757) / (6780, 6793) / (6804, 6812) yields -1.7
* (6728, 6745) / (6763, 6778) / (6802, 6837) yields -0.1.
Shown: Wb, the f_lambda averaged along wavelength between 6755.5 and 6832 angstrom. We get 1.93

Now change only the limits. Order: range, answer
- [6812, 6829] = 2.02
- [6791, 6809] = 1.81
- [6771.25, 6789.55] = 2.03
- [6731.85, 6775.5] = 1.95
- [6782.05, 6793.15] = 1.95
